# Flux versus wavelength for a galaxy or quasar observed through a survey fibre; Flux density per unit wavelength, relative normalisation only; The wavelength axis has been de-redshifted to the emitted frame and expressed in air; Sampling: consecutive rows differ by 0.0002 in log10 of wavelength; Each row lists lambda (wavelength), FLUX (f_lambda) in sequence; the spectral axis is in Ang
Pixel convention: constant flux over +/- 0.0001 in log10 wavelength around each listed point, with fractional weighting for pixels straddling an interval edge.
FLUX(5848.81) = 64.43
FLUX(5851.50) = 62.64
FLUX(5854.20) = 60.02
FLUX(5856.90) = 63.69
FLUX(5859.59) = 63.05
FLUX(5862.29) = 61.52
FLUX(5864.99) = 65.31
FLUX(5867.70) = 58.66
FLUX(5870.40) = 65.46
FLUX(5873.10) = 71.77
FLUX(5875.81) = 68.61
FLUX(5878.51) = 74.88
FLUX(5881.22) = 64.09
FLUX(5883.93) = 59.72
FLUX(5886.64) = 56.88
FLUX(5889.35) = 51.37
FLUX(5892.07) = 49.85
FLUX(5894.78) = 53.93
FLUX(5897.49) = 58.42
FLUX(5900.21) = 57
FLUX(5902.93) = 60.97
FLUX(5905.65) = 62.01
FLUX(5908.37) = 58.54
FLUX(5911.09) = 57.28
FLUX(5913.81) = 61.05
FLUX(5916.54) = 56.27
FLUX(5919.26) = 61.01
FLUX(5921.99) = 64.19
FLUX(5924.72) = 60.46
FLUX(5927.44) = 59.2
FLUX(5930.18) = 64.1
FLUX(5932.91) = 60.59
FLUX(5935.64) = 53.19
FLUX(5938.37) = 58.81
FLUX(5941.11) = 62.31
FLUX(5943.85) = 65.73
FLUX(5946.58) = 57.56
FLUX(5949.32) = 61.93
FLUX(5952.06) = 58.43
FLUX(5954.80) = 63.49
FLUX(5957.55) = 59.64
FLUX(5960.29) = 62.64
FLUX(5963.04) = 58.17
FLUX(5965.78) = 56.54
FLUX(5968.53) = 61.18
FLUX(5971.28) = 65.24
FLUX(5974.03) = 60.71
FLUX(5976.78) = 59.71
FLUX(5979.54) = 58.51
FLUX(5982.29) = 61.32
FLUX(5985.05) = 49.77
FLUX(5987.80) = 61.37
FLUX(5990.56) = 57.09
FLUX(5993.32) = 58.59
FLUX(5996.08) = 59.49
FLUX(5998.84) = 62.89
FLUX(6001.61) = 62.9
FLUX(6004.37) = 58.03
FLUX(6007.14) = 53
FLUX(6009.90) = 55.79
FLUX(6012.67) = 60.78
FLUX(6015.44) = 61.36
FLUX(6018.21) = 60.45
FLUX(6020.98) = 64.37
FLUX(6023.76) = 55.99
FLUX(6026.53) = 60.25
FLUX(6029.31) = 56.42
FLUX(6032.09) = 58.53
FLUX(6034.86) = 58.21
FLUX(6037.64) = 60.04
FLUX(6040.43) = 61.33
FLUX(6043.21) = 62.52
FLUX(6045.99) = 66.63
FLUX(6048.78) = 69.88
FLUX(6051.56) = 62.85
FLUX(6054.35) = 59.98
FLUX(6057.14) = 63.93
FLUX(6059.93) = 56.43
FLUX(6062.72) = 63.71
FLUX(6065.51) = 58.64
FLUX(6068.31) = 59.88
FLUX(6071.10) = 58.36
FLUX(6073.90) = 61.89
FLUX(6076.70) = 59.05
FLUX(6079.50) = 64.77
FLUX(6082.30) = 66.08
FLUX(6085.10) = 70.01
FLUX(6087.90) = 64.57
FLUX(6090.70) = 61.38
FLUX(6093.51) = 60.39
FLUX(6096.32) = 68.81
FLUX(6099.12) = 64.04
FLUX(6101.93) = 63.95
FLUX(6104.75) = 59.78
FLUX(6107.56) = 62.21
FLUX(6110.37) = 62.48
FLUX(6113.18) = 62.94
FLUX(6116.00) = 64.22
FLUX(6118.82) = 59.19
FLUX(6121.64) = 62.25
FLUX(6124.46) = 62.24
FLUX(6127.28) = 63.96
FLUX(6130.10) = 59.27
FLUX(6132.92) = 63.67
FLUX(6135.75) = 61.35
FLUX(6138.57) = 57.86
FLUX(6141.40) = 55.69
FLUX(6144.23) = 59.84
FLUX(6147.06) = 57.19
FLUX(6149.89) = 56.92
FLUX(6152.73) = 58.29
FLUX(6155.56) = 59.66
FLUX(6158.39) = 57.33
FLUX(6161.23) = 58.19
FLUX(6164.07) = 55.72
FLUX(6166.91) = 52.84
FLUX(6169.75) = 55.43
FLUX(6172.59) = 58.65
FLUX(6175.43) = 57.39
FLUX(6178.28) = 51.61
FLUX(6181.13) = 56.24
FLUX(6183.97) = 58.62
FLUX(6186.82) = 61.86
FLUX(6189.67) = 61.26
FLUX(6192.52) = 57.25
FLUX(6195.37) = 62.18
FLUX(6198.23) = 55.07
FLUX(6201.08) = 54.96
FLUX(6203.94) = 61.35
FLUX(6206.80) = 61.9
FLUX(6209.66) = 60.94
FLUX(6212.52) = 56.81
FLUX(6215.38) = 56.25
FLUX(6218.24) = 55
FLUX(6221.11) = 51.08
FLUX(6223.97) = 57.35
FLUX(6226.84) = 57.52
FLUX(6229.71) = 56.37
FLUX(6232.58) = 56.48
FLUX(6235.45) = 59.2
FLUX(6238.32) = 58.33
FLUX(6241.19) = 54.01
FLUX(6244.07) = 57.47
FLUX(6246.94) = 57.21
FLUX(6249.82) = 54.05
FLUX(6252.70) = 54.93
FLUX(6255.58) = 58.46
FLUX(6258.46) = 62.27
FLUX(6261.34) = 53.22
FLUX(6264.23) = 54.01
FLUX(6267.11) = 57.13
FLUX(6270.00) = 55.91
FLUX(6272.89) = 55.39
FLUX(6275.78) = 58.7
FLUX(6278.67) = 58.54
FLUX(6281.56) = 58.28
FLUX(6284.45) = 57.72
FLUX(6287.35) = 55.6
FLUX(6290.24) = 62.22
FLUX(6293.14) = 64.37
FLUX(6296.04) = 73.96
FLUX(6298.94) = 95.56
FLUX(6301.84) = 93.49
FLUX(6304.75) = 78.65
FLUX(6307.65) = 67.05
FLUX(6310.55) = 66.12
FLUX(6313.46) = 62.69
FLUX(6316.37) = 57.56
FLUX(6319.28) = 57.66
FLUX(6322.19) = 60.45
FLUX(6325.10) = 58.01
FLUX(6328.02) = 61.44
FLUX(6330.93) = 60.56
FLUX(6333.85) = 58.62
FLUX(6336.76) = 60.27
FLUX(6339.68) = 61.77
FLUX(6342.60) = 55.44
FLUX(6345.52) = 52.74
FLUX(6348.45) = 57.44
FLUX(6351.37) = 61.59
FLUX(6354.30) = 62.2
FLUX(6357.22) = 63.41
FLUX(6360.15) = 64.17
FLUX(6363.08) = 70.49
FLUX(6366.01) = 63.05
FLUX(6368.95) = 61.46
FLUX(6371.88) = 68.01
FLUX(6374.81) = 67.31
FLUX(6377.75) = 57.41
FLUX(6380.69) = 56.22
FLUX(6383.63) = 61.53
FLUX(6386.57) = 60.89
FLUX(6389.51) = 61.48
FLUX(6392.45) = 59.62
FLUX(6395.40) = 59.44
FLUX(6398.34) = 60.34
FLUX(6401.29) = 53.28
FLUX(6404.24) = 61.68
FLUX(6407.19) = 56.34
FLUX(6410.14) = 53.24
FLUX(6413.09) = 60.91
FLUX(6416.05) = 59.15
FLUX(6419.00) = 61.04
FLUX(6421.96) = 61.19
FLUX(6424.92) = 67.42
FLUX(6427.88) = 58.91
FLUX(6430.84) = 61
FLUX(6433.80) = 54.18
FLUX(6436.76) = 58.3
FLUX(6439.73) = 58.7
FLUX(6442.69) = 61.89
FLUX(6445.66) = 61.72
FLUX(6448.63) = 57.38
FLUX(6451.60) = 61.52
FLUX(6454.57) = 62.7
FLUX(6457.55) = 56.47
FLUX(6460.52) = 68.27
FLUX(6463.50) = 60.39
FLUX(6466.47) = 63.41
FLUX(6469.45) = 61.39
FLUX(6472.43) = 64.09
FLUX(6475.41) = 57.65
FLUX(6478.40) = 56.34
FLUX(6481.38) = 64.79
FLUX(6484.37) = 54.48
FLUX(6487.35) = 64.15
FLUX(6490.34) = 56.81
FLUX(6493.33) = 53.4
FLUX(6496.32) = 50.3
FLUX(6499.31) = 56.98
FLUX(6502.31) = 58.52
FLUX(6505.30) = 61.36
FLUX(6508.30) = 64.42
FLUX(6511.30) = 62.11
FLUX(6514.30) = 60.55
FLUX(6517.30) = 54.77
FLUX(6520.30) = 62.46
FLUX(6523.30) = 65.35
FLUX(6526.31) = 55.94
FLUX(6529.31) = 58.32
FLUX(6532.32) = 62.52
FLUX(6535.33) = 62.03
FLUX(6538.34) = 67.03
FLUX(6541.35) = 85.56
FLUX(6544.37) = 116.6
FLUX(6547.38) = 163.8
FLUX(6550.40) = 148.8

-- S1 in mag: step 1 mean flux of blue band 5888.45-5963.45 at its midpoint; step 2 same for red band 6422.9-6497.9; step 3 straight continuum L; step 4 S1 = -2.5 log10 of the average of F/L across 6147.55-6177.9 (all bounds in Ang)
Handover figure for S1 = 0.05 mag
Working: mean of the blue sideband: 59.3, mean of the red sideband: 59.8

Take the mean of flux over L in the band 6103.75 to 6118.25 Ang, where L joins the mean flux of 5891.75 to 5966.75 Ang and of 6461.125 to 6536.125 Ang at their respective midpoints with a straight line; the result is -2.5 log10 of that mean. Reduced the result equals -0.05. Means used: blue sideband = 59.6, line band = 62.2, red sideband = 59.8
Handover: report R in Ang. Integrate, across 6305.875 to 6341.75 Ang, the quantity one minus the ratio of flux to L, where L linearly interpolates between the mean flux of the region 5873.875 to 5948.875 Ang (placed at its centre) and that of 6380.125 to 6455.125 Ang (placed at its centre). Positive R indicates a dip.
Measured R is -0.8 Ang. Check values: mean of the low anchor 60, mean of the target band 61.1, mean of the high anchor 59.6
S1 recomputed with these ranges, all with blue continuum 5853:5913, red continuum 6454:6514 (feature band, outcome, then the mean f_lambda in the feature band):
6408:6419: 0.034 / 58.1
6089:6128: -0.037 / 62.7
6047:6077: -0.014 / 61.5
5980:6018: 0.038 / 58.7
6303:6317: -0.124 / 67.5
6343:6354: 0.047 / 57.6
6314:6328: 0.022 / 59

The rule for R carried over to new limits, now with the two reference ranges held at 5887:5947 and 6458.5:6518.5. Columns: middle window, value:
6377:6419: 0.5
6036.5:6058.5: -1.6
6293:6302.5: -3.8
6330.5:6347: 0.4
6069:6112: -2.9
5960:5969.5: -0.1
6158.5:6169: 0.6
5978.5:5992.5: 0.3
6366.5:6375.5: -0.9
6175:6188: 0.5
